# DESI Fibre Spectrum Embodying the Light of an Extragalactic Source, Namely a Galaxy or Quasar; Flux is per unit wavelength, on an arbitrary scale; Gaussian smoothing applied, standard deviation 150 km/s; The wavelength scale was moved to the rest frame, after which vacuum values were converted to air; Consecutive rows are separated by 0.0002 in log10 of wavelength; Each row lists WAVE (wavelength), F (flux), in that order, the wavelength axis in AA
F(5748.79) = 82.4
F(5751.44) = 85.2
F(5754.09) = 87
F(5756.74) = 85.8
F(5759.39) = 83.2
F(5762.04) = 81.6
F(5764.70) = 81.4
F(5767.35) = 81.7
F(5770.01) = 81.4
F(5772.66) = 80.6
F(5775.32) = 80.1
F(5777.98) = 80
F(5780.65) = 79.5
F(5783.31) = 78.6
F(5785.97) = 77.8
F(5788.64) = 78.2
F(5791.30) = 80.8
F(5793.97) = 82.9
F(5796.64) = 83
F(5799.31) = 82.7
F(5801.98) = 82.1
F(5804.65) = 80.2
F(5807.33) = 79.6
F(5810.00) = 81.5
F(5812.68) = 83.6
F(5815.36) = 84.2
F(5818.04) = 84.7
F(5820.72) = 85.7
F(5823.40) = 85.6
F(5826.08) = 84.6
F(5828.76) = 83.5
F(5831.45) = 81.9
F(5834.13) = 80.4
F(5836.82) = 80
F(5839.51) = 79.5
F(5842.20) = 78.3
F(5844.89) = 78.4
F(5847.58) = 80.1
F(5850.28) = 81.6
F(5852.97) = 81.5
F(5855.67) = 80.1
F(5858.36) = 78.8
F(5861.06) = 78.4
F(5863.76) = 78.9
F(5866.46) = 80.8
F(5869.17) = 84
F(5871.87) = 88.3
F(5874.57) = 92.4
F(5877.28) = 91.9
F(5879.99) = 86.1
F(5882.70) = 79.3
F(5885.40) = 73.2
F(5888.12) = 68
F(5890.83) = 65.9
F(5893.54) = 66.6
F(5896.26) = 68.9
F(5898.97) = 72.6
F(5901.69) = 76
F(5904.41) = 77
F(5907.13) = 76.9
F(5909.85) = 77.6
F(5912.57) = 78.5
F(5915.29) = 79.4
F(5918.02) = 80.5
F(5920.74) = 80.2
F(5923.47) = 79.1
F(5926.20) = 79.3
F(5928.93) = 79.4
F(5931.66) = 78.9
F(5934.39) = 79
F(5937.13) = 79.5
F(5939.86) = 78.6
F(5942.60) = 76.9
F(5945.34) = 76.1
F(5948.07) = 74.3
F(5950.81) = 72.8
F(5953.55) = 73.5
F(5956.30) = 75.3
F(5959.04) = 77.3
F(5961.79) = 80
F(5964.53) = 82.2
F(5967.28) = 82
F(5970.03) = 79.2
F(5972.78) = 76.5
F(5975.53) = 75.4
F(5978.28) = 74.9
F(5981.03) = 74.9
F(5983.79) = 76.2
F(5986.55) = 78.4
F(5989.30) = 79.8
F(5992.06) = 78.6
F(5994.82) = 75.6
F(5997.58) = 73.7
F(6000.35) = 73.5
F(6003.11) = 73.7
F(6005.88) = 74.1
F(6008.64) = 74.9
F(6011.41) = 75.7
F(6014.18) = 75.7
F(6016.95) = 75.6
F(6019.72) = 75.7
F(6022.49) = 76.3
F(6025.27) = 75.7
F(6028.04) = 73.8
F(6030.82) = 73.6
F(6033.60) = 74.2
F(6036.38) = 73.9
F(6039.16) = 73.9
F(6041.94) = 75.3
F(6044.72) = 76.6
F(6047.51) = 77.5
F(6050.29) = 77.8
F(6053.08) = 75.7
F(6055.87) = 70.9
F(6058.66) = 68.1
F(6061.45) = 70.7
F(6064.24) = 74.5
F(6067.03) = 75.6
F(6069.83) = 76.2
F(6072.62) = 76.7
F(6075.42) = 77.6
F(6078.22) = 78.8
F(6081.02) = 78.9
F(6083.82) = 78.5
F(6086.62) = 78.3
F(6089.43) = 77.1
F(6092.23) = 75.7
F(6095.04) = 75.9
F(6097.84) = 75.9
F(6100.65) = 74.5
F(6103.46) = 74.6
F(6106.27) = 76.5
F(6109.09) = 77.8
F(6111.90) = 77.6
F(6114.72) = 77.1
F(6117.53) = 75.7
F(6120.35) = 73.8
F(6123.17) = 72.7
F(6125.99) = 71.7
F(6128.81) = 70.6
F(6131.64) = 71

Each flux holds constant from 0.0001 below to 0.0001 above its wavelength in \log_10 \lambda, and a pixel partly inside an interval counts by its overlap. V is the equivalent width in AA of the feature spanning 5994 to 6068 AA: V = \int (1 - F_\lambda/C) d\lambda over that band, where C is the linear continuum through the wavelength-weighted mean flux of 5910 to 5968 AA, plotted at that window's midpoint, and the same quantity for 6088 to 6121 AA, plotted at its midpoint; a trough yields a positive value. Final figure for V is 2.39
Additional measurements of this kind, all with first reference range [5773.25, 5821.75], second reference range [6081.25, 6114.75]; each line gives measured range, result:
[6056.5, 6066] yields 0.74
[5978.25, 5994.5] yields 0.25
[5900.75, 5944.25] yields 0.46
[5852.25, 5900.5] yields 0.93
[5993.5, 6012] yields 0.89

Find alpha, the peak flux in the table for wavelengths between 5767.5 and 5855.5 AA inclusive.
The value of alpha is 85.7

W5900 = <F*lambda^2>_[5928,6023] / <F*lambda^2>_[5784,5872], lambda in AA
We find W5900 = 0.99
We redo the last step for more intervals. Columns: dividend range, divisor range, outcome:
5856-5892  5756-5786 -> 1.03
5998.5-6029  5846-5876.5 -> 0.96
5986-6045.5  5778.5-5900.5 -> 1.00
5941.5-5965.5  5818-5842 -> 0.97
